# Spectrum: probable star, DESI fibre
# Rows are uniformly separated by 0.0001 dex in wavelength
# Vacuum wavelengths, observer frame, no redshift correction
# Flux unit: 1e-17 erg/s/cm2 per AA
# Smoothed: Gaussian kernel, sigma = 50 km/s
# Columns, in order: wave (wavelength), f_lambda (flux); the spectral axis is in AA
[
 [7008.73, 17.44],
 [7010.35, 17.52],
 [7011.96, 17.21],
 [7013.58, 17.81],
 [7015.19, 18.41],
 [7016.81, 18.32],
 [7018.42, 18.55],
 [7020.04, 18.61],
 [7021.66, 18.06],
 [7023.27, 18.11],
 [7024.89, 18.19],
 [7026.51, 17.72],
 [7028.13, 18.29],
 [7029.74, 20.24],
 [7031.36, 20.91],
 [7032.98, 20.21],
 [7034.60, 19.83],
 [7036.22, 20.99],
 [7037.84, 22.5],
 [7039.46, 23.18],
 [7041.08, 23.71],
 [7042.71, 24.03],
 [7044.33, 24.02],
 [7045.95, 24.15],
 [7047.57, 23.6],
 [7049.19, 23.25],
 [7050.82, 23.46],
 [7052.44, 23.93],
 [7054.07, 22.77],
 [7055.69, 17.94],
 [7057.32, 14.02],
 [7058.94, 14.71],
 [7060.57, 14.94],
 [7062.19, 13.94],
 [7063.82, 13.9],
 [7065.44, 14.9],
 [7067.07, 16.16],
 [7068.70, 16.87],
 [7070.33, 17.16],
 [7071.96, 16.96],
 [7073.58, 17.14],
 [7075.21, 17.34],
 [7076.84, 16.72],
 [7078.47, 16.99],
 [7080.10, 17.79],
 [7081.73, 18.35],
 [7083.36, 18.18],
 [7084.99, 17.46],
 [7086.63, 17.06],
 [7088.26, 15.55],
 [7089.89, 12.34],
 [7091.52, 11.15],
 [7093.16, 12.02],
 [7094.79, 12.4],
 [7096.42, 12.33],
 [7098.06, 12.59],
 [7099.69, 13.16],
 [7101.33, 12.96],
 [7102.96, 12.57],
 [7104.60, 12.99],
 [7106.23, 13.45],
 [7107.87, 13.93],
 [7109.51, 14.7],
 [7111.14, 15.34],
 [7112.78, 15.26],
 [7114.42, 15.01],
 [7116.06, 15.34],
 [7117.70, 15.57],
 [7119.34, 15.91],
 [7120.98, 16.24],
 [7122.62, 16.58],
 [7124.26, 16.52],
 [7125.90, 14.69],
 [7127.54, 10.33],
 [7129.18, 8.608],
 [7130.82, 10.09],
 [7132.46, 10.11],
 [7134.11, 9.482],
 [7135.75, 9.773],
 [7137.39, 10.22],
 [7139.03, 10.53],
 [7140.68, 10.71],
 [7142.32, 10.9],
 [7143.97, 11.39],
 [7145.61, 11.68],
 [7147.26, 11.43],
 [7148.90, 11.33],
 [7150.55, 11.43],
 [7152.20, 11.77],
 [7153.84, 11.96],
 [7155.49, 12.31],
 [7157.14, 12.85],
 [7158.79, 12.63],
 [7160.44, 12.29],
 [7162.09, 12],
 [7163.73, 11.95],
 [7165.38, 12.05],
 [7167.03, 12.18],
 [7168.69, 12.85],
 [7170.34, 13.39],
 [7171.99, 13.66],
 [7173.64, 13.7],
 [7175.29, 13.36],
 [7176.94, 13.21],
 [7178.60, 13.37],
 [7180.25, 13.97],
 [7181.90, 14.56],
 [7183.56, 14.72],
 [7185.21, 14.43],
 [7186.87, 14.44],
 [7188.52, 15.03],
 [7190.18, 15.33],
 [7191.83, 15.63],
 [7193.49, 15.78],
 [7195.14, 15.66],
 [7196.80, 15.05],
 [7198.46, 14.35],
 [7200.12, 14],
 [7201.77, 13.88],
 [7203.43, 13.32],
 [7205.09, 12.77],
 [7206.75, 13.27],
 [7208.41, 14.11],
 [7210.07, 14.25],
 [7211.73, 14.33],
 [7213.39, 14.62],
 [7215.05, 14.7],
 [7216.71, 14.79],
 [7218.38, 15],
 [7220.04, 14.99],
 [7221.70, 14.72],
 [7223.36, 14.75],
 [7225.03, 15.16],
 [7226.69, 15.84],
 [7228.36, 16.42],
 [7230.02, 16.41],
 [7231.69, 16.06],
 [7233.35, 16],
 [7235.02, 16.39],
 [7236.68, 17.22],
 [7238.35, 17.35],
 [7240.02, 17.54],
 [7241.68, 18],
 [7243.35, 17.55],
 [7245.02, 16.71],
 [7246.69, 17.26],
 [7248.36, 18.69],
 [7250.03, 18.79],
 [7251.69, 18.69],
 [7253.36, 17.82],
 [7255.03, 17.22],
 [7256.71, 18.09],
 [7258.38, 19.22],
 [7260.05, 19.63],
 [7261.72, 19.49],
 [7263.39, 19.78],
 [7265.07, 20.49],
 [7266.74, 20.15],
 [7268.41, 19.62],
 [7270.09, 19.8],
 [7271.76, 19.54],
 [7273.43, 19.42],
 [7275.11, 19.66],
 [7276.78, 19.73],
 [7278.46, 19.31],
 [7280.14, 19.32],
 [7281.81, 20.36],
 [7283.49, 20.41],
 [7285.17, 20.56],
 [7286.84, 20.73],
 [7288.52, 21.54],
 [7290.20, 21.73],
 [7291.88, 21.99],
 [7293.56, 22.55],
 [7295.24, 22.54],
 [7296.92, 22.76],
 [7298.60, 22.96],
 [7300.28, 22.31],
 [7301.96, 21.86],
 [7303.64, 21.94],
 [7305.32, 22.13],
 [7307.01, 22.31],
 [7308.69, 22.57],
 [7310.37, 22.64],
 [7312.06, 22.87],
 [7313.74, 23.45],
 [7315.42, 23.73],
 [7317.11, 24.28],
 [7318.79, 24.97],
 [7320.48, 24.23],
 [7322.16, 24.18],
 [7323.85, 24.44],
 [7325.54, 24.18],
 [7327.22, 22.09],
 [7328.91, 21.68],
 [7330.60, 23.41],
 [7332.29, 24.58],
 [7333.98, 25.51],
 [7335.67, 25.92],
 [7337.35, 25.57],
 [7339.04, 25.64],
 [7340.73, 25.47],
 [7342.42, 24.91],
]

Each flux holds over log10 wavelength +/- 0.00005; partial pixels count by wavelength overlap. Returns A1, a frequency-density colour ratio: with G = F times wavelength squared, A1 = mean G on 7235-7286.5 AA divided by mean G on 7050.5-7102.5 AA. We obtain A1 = 1.25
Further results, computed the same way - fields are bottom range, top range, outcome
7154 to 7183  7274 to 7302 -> 1.69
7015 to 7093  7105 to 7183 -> 0.71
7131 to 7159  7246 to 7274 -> 1.76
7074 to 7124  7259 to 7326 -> 1.53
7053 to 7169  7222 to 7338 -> 1.55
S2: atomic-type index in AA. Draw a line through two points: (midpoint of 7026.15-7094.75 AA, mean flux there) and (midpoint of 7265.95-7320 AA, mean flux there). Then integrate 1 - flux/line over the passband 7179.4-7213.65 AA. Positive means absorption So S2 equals 9.8 AA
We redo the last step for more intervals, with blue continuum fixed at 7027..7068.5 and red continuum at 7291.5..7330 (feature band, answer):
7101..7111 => 3.4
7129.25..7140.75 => 6.0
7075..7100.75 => 6.8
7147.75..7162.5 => 6.4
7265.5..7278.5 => 1.6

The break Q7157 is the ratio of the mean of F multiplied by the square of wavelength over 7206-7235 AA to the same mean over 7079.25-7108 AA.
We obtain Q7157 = 1.10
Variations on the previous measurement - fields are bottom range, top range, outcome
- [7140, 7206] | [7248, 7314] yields 1.61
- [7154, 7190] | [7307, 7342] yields 1.89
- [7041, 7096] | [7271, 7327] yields 1.33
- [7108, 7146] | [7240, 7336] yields 1.72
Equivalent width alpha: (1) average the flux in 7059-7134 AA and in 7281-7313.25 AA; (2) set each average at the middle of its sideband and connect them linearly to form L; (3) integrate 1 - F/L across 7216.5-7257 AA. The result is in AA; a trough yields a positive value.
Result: 6.2 AA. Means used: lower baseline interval 14.6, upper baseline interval 22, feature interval 16.7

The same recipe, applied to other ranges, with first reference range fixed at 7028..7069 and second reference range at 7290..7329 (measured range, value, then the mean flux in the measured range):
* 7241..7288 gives 6.9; 19.2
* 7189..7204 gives 4.7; 14.8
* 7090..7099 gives 3.7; 12.1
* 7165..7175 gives 3.9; 13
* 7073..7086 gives 1.8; 17.5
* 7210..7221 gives 3.6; 14.7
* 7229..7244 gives 3.5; 16.9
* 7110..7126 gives 3.9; 15.7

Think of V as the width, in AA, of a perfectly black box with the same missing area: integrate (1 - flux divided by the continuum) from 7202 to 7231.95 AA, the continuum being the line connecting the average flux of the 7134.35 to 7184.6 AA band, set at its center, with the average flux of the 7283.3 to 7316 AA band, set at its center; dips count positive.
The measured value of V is 3.0 AA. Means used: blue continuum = 12.3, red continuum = 22.2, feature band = 14.7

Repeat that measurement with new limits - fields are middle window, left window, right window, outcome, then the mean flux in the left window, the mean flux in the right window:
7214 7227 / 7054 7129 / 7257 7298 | 2.7 AA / 15.1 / 20.4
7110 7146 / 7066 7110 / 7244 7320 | 7.6 AA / 15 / 20.7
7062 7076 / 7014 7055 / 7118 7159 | 1.4 AA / 21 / 12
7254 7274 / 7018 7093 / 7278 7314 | 1.9 AA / 18.5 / 21.8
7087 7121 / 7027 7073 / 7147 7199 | 6.1 AA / 19.6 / 13.4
